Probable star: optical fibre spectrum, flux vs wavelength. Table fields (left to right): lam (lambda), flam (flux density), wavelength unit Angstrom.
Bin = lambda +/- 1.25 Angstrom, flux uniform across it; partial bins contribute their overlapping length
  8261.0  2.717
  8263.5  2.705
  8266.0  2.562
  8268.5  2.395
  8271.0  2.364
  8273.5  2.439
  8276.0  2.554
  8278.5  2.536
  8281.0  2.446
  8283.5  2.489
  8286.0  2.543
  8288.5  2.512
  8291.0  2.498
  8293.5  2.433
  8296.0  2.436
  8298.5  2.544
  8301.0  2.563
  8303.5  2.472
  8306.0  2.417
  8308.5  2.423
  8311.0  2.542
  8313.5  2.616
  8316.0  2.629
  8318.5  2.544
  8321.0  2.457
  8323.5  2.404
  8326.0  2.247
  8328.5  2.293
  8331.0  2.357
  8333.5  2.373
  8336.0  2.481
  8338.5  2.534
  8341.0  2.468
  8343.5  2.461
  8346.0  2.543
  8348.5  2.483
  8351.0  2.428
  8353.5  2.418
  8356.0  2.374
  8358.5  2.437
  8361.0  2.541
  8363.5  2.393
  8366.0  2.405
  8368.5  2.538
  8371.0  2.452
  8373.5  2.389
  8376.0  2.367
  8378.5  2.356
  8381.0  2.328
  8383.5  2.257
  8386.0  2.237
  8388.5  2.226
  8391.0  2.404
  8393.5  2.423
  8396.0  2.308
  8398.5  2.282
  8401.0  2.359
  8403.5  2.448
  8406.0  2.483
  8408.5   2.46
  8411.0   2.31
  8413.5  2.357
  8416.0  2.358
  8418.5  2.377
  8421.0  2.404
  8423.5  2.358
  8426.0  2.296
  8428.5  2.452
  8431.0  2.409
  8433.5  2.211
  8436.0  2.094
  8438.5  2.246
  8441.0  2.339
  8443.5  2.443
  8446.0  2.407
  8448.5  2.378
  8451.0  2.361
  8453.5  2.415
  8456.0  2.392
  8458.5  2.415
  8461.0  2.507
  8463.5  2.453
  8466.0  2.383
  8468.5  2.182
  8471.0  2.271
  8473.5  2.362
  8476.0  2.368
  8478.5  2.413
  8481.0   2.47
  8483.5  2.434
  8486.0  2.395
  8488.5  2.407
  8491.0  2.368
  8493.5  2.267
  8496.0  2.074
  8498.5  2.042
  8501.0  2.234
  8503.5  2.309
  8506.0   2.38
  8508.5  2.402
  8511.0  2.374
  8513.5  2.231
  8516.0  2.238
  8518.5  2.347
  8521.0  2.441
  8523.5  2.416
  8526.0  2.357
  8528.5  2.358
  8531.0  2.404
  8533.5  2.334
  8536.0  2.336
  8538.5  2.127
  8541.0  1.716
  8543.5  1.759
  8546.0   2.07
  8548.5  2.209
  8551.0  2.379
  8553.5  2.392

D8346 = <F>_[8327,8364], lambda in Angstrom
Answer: 2.44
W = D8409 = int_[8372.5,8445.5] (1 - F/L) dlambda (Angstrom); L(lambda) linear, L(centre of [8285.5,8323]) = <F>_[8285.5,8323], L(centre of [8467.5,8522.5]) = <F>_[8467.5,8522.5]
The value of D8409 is 1.79 Angstrom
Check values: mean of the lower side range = 2.51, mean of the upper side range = 2.32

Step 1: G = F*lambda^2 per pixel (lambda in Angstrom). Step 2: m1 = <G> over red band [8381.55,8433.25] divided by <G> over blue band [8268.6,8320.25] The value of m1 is 0.97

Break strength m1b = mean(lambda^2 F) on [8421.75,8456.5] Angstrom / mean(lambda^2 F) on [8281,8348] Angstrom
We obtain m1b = 1.0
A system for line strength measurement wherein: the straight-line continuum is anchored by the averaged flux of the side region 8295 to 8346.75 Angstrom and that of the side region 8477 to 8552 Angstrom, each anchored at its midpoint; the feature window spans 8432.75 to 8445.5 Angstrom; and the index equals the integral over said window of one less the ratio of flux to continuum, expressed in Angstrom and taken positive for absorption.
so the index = 0.4 Angstrom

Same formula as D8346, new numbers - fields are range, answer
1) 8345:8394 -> 2.4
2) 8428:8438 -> 2.28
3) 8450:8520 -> 2.34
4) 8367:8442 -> 2.35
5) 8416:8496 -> 2.36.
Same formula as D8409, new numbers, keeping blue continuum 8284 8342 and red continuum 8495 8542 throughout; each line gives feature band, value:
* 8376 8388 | 0.53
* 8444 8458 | -0.34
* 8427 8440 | 0.39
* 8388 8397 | 0.16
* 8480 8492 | -0.57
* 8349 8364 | -0.05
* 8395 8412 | 0.02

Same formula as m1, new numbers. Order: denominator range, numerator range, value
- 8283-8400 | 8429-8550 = 0.98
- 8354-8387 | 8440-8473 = 1.02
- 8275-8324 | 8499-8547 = 0.95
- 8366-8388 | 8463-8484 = 1.02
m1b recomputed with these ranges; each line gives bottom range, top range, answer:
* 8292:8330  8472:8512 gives 0.99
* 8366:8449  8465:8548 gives 0.99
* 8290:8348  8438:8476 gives 0.99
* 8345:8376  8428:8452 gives 0.97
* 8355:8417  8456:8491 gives 1.02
